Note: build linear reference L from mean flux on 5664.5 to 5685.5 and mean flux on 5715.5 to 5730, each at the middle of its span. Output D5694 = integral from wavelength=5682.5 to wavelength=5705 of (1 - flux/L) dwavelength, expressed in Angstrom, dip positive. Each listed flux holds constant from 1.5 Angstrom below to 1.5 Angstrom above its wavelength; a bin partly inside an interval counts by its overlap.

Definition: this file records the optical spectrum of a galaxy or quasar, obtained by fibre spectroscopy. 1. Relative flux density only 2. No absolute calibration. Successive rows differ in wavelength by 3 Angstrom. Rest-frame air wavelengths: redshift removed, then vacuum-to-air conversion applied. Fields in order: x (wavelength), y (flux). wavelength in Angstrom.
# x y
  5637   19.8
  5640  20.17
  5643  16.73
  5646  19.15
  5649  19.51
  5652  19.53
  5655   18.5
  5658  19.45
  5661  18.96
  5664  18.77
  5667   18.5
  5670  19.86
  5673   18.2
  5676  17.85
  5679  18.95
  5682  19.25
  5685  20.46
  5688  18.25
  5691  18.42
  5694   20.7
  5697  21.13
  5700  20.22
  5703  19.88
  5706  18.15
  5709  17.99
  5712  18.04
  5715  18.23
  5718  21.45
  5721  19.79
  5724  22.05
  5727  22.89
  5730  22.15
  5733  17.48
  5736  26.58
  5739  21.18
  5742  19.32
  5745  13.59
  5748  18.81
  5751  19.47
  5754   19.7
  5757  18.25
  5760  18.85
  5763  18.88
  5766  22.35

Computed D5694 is 0.10 Angstrom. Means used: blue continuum 18.9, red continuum 21.4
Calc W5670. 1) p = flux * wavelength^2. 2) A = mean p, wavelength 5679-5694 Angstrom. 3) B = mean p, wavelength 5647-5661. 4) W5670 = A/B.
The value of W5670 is 1.0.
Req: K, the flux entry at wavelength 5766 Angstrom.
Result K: 22.35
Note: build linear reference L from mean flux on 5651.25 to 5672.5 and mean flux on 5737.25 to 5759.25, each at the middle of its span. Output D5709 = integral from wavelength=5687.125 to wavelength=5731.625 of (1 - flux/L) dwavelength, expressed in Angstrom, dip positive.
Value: -2.6 Angstrom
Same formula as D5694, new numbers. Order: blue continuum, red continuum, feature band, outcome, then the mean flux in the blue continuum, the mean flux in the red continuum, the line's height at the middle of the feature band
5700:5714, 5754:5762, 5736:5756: -0.5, 18.7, 18.8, 18.8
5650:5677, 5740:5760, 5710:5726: -1.2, 18.9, 18.3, 18.5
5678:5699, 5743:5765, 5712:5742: -3.5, 19.6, 18.3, 18.9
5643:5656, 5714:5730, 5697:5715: 1.4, 18.9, 21.1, 20.6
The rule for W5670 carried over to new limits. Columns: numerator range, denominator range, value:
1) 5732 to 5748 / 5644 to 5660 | 1.06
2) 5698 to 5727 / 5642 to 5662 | 1.07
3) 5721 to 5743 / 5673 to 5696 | 1.15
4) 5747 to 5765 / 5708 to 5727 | 0.97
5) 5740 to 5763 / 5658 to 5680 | 1.01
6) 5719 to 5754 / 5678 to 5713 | 1.07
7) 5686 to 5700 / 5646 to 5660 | 1.04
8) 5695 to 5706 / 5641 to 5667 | 1.09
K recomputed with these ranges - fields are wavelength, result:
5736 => 26.58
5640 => 20.17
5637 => 19.8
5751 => 19.47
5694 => 20.7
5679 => 18.95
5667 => 18.5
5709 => 17.99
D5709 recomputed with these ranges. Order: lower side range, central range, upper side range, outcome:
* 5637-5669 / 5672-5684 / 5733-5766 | 0.3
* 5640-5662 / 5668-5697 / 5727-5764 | 0.0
